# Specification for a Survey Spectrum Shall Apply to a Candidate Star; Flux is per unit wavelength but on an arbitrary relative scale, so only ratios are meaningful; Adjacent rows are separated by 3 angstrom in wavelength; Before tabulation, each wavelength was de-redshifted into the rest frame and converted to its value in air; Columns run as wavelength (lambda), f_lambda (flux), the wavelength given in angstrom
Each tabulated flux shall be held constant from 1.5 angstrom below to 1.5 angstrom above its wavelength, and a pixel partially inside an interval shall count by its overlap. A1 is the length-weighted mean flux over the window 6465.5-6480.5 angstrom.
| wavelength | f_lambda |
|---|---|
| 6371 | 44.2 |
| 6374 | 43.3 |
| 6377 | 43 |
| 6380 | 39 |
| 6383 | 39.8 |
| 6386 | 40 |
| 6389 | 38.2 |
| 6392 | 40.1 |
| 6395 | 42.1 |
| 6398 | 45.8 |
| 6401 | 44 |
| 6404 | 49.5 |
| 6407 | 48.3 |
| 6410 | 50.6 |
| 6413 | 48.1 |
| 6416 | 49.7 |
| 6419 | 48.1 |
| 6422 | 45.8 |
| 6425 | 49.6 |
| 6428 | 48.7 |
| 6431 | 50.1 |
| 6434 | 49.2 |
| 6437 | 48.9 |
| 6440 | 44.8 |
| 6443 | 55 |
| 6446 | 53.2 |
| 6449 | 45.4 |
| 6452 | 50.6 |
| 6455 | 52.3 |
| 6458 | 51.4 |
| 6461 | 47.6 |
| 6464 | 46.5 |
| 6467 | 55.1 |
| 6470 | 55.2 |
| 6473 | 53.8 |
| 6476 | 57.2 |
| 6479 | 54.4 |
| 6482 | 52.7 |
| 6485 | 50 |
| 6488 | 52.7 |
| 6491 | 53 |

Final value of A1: 55.1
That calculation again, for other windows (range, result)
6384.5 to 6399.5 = 41.2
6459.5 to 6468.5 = 49.7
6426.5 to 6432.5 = 49.4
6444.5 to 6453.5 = 49.7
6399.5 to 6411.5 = 48.1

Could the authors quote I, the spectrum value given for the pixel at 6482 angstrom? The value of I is 52.7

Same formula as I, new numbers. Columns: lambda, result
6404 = 49.5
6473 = 53.8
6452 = 50.6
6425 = 49.6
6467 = 55.1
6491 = 53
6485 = 50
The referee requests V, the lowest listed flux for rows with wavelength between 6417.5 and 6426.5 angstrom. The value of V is 45.8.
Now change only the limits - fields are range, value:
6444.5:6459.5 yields 45.4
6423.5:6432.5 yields 48.7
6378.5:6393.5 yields 38.2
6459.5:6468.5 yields 46.5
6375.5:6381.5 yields 39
